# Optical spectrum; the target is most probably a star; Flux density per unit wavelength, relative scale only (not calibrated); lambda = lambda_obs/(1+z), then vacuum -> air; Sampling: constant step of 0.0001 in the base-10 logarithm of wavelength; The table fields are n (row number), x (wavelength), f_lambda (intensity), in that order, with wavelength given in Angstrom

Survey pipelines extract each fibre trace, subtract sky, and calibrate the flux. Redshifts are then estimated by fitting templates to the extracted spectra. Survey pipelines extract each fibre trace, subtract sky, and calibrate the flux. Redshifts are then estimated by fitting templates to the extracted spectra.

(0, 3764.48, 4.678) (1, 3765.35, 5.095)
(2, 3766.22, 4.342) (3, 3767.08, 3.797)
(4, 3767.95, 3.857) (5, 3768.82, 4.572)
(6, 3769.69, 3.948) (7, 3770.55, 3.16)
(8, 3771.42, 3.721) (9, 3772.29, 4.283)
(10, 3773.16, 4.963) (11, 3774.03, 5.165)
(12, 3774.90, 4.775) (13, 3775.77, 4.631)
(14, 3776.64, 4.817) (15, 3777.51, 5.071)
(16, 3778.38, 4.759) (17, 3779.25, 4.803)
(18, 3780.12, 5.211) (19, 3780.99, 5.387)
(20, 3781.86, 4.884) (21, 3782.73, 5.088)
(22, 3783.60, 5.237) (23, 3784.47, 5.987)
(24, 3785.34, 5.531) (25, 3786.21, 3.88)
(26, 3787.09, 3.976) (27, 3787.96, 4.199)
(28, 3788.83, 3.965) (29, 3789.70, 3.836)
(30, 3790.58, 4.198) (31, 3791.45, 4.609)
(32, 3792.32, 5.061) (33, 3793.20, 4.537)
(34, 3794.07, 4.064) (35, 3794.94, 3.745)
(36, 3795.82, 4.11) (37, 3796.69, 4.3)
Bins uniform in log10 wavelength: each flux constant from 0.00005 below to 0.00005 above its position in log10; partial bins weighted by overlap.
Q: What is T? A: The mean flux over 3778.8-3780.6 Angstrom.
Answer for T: 5.02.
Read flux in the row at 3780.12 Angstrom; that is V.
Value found 5.211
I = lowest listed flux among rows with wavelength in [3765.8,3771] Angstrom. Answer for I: 3.16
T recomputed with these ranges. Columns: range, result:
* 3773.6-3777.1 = 4.84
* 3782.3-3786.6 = 5.16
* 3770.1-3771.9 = 3.48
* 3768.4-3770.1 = 4.26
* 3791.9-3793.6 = 4.78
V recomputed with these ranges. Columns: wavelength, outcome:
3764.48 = 4.678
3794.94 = 3.745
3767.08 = 3.797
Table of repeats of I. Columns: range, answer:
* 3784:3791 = 3.836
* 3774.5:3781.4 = 4.631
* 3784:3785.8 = 5.531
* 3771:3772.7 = 3.721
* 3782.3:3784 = 5.088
